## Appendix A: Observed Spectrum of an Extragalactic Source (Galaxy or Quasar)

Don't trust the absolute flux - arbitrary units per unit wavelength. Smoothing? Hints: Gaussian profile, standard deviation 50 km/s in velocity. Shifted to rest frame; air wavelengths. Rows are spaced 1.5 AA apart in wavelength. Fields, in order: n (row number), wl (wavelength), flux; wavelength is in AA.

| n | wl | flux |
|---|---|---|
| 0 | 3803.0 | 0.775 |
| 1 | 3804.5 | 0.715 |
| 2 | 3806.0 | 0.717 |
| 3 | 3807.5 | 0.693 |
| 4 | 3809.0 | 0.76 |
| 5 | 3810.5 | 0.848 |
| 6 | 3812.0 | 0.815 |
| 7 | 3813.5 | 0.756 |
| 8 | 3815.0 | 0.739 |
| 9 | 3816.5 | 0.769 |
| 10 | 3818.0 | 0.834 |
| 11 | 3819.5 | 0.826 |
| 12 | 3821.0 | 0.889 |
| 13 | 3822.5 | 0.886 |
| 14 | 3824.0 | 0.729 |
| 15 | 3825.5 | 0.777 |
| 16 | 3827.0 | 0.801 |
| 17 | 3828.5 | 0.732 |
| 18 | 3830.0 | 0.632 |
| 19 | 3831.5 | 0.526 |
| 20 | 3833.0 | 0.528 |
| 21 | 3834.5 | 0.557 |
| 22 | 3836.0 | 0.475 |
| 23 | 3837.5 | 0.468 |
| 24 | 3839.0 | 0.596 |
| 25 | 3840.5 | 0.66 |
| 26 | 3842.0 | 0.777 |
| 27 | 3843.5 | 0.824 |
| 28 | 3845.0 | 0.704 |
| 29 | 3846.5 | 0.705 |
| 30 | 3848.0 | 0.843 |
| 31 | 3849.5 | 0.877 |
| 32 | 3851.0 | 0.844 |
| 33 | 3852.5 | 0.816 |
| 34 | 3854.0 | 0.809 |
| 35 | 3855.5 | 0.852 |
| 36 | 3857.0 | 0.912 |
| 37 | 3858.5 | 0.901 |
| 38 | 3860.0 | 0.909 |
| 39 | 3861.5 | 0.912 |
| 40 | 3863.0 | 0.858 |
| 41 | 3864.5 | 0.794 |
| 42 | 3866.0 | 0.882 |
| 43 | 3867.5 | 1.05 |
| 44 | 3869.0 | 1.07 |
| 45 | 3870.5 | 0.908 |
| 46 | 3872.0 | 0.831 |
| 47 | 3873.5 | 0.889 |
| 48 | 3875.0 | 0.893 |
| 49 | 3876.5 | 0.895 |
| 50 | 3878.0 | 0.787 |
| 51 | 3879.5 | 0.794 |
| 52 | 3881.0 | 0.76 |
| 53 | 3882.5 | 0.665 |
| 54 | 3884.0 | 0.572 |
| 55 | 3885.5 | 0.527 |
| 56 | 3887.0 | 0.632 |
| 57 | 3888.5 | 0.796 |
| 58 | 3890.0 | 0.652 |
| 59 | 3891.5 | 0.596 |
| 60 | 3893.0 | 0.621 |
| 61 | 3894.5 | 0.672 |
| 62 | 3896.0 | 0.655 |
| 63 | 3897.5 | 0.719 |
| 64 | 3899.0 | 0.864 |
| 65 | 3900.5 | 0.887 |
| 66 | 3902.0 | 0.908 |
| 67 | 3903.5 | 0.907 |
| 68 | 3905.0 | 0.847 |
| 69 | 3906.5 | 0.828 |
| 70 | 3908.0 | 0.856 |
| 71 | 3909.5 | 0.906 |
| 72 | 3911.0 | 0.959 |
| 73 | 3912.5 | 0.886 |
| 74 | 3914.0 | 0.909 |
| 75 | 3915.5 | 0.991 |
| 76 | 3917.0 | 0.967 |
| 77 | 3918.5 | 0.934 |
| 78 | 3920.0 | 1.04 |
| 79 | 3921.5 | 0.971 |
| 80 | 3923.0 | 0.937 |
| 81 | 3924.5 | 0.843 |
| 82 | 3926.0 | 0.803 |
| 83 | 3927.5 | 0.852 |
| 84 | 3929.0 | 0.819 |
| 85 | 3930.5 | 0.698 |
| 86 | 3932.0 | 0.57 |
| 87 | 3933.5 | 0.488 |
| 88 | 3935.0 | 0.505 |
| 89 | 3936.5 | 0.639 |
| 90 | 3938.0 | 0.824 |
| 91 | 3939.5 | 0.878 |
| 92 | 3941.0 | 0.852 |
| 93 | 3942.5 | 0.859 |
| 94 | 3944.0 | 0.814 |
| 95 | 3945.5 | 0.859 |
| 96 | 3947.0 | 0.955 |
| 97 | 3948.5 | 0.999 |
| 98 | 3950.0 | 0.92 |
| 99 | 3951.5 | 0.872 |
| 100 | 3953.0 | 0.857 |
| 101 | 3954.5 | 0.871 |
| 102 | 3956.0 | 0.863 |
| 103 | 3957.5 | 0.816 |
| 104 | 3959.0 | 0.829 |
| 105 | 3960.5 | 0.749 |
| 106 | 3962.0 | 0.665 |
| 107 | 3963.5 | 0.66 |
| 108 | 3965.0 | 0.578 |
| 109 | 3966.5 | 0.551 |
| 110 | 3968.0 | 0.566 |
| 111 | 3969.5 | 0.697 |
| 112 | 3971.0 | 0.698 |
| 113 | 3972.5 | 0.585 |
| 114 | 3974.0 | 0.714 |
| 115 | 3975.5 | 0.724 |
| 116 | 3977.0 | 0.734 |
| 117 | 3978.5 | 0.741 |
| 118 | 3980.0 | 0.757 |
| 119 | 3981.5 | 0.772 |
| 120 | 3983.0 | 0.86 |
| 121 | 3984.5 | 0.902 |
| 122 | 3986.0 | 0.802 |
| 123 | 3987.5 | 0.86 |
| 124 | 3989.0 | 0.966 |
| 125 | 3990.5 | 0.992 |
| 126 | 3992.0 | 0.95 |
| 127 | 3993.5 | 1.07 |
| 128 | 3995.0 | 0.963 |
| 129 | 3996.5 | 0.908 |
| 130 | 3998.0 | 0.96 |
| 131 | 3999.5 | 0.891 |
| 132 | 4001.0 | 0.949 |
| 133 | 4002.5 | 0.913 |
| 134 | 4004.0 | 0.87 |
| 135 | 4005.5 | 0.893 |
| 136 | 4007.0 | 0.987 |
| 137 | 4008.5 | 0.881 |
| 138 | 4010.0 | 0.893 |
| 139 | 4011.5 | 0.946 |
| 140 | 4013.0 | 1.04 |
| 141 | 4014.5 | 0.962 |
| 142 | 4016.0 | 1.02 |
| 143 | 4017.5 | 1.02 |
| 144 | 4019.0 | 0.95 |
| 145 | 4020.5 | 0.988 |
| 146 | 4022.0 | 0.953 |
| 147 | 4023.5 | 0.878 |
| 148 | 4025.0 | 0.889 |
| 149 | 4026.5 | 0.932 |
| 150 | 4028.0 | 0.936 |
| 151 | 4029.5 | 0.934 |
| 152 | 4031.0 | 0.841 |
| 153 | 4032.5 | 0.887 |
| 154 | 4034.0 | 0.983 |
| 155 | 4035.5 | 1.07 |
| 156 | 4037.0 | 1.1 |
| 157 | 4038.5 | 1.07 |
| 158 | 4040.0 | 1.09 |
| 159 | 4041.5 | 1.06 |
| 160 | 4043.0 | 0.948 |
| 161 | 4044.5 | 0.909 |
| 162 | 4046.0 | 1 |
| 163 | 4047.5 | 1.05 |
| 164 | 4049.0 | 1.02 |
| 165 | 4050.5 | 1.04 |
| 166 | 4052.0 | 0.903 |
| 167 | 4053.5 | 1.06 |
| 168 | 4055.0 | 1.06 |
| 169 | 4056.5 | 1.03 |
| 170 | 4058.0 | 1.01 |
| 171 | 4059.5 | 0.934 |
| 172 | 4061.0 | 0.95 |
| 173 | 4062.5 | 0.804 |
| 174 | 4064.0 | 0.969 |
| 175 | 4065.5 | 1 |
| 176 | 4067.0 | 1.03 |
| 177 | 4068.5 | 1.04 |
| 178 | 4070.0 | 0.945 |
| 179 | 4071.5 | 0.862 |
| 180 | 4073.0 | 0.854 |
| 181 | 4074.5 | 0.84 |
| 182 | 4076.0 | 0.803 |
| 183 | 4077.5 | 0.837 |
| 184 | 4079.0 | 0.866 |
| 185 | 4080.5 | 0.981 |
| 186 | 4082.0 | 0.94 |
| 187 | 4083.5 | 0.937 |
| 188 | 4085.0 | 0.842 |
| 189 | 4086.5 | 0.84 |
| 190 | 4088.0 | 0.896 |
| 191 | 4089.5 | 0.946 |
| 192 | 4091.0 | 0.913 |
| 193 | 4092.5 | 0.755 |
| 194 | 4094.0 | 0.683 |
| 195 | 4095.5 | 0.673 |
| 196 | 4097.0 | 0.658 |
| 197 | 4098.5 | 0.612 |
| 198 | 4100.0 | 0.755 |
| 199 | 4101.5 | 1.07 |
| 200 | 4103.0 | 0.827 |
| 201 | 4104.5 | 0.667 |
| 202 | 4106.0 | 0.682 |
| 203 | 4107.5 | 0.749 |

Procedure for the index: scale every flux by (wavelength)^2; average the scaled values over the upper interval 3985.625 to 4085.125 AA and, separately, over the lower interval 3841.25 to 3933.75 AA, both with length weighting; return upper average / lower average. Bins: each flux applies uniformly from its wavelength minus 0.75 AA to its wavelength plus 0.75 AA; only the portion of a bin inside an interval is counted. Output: 1.25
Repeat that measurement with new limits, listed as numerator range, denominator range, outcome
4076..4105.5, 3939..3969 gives 1.10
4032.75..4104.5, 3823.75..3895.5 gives 1.35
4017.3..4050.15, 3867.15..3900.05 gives 1.38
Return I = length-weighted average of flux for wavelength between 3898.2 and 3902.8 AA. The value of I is 0.885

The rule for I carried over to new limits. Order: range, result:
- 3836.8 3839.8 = 0.535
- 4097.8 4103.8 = 0.816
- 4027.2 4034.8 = 0.917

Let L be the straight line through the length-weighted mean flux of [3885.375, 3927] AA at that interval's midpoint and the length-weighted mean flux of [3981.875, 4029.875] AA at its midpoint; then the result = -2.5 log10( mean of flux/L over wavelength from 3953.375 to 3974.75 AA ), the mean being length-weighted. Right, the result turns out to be 0.25 mag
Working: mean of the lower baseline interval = 0.83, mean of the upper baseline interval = 0.935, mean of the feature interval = 0.706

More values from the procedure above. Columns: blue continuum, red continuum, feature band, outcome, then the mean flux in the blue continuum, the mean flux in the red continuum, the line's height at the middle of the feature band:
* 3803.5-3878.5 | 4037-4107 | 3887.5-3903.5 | 0.099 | 0.785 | 0.907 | 0.814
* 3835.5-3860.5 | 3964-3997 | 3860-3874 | -0.185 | 0.764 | 0.789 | 0.768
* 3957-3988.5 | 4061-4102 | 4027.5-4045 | -0.218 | 0.728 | 0.865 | 0.808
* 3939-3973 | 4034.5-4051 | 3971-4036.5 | 0.025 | 0.783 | 1.03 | 0.92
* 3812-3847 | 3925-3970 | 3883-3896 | 0.160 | 0.706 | 0.764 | 0.736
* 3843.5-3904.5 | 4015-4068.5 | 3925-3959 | 0.098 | 0.805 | 0.981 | 0.876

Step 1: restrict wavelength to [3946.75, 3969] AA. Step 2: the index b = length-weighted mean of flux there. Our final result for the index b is 0.779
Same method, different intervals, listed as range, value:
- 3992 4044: 0.961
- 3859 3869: 0.914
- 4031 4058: 1.01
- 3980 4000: 0.909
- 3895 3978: 0.803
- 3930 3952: 0.782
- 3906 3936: 0.837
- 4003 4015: 0.933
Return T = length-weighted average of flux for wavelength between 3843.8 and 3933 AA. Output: 0.826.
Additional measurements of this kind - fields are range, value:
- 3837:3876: 0.833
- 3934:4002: 0.81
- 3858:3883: 0.872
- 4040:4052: 1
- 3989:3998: 0.974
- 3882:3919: 0.79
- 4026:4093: 0.95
